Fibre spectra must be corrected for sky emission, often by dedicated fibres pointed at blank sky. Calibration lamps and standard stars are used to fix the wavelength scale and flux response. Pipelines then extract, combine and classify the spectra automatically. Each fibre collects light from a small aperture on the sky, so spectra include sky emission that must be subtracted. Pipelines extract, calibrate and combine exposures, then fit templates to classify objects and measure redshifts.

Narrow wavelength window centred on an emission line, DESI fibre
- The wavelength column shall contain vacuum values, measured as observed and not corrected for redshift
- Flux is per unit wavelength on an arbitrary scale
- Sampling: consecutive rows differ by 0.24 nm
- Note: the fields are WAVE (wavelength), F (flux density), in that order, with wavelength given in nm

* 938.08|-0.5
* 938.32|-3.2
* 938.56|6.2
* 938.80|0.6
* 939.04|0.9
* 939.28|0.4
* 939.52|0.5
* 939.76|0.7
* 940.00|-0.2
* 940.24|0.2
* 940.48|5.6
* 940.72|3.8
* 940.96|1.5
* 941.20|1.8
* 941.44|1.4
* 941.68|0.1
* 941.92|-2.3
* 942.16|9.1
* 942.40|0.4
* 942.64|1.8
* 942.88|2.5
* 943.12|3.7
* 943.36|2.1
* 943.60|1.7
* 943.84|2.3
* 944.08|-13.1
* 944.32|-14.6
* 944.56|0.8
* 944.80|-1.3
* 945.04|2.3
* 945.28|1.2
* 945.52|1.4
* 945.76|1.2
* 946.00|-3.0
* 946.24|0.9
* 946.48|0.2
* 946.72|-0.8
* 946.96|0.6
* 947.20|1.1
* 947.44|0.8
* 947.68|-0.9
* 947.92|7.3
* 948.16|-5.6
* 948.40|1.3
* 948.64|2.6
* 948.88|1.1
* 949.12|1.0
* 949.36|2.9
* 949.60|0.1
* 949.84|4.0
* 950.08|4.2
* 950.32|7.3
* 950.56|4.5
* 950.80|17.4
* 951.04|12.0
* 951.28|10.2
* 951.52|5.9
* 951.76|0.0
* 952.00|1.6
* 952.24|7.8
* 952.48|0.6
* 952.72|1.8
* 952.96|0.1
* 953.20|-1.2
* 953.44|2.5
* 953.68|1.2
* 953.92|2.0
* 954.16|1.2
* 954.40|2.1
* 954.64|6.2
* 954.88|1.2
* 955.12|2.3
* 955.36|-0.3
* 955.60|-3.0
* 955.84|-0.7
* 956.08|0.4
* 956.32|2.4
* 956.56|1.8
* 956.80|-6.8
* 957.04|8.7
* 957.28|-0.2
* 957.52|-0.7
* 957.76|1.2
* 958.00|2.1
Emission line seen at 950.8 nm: [O II]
